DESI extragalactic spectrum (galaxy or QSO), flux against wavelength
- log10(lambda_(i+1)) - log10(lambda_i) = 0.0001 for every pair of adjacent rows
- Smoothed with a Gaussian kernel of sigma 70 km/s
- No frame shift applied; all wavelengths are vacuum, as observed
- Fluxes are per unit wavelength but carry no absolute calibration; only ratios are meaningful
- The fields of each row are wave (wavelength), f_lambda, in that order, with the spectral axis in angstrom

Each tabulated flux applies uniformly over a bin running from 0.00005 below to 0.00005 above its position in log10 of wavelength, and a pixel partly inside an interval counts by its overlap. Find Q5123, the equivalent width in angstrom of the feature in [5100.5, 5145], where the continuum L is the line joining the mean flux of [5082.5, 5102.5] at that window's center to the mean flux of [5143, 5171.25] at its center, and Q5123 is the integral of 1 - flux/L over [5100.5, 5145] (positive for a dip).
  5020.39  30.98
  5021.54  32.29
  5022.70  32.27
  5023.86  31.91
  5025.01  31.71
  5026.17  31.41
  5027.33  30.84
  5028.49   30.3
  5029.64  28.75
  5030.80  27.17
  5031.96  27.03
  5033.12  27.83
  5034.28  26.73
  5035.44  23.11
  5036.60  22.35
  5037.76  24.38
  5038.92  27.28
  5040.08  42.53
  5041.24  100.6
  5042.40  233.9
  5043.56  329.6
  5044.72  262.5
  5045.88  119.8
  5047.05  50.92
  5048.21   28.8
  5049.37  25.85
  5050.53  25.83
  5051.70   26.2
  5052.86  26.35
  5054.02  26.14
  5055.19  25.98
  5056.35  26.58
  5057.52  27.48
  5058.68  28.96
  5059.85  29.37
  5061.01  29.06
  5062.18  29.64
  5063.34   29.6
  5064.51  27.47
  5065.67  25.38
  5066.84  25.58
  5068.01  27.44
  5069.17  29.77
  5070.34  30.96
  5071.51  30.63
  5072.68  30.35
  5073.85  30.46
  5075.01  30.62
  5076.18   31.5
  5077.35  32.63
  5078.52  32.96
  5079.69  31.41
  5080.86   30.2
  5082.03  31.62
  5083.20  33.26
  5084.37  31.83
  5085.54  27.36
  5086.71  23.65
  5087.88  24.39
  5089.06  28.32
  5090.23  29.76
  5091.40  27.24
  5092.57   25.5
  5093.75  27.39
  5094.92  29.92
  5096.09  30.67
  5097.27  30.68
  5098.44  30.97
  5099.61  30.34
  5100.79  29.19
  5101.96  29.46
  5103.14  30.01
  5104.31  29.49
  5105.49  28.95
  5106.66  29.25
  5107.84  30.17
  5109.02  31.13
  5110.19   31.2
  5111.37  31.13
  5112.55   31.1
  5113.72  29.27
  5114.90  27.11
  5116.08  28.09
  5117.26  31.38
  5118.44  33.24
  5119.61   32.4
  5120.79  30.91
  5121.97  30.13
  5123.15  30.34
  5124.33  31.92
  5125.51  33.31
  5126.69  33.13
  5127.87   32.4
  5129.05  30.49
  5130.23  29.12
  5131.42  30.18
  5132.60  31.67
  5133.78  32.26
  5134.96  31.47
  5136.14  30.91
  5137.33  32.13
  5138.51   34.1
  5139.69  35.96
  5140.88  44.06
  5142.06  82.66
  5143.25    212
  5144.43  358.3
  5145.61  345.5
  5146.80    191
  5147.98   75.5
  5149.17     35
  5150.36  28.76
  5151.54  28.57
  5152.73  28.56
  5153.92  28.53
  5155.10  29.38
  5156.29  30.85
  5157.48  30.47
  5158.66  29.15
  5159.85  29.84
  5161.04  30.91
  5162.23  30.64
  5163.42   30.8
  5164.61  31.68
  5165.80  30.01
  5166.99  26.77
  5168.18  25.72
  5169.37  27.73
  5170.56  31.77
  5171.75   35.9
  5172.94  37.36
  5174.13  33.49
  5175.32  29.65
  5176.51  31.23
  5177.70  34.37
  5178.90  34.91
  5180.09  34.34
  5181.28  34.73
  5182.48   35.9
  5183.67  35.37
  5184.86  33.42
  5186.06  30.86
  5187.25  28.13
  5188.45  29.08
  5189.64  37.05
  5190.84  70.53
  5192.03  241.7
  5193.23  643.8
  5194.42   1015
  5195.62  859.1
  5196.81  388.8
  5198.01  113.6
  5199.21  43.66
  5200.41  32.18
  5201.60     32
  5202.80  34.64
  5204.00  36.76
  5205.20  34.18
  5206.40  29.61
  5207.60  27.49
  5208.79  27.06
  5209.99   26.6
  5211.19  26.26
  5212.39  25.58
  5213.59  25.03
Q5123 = 4.5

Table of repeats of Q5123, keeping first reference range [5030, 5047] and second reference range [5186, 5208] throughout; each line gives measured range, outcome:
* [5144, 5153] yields 1.62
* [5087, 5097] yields 7.82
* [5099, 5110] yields 8.60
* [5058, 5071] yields 9.59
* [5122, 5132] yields 7.94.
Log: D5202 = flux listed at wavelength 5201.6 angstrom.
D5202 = 32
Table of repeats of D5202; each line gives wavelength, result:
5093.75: 27.39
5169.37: 27.73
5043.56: 329.6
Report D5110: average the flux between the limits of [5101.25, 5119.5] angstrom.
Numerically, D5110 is 30.1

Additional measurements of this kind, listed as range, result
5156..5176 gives 30.8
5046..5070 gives 30.4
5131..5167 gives 66.8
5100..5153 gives 55.3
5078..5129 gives 30.1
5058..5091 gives 29.4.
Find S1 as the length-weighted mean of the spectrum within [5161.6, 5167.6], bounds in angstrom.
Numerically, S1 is 30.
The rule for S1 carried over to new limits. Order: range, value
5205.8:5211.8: 27.4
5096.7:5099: 30.9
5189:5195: 397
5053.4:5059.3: 27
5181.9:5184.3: 35.7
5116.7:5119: 32.3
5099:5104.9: 29.7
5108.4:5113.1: 31.1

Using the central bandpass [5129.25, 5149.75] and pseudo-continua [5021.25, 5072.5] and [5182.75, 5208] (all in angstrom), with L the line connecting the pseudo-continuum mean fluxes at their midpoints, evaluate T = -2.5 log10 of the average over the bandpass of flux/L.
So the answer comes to 0.376 mag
